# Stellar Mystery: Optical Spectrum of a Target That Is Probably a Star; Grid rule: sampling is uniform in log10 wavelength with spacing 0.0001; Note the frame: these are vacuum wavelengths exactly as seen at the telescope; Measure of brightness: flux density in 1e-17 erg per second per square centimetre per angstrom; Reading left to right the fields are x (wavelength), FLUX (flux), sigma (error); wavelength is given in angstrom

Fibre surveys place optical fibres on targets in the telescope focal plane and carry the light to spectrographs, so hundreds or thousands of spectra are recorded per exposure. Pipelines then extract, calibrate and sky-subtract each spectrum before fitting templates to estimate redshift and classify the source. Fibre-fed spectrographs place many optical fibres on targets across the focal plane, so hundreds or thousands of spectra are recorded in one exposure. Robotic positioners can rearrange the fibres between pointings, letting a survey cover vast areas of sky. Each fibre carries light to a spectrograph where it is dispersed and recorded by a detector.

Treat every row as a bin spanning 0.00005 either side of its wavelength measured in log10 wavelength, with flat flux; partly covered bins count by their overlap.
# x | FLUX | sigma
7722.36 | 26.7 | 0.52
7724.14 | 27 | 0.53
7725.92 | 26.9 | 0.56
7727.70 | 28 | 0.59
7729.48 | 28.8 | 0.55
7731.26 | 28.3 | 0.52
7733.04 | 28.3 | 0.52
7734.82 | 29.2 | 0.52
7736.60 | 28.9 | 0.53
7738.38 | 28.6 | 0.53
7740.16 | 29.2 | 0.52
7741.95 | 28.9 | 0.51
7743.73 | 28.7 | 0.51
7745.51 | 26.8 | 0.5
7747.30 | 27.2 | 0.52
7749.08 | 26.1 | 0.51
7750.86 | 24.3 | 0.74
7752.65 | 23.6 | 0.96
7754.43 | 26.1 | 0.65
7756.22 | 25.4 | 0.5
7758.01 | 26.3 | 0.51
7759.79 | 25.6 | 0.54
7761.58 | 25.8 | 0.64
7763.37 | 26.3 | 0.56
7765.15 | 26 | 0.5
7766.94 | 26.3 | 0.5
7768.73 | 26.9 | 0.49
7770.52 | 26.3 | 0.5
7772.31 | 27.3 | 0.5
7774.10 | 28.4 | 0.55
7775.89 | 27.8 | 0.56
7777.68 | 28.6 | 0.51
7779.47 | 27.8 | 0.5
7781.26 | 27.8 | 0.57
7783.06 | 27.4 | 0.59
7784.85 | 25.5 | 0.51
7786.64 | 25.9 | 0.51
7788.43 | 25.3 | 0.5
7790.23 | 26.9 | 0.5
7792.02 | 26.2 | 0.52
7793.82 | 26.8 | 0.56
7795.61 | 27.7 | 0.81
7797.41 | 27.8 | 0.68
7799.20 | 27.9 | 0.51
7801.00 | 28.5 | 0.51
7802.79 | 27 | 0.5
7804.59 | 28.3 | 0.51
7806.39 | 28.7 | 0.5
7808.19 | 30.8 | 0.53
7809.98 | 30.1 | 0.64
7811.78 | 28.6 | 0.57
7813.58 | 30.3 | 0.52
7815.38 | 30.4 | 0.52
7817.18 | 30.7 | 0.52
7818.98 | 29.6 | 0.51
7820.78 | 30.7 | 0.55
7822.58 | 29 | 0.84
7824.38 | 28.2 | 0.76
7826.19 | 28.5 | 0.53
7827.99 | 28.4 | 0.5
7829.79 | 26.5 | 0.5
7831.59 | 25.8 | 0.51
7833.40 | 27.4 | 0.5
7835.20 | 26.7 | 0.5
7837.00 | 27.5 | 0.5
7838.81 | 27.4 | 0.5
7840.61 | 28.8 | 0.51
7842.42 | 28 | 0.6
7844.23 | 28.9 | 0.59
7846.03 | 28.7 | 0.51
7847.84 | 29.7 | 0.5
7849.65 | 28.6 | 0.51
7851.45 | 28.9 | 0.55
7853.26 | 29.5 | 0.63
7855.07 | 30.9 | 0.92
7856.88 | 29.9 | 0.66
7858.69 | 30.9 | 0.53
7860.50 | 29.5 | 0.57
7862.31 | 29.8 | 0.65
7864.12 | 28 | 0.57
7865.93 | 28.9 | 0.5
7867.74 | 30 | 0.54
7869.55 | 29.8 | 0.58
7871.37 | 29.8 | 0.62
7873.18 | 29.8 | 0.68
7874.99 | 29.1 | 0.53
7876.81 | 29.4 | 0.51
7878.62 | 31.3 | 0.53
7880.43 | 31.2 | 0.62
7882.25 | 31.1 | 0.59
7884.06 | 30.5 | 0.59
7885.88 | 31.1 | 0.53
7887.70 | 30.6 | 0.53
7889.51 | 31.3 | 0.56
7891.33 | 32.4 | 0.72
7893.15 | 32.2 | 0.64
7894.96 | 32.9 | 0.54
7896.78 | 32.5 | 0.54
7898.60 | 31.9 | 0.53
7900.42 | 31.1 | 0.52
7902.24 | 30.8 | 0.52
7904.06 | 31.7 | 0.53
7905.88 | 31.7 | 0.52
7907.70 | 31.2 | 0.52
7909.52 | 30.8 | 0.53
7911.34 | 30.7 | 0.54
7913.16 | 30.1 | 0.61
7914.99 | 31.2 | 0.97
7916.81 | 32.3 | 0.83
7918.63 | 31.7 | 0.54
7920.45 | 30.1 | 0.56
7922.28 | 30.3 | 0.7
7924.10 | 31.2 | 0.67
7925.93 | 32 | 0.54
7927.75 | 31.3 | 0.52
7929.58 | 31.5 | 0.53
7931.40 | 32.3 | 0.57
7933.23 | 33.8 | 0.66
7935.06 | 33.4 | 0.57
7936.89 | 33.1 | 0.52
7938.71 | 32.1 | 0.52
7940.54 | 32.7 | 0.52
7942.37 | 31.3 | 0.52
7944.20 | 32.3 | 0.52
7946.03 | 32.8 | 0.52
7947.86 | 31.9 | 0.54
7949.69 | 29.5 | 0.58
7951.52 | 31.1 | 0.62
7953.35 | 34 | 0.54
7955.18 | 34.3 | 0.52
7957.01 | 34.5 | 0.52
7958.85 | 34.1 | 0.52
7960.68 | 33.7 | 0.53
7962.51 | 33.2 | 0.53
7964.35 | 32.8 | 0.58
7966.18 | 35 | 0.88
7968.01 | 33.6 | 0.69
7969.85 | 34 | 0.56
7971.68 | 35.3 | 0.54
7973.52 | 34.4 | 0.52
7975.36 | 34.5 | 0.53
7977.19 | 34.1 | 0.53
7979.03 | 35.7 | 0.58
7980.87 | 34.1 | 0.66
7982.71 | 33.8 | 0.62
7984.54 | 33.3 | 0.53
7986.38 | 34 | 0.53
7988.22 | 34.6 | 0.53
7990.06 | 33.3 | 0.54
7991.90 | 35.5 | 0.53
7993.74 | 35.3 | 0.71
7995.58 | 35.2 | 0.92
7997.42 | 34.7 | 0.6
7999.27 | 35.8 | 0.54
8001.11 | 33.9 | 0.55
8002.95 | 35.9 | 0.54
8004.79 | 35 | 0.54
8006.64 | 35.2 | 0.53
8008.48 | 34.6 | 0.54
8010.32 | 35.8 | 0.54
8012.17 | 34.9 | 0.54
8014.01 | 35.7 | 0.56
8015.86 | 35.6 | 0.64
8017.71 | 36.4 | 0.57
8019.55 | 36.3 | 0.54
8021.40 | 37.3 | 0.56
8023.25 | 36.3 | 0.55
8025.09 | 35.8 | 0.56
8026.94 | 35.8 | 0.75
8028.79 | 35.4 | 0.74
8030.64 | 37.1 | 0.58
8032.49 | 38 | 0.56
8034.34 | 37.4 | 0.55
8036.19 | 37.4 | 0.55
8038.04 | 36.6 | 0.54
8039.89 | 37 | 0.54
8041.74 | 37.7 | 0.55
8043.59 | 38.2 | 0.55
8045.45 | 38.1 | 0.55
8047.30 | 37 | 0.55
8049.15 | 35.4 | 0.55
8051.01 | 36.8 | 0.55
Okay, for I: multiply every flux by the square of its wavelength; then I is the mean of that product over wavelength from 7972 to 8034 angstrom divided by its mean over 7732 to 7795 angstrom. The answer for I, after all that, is 1.4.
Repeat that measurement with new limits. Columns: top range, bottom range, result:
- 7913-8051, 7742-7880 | 1.28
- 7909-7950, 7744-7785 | 1.25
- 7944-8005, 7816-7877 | 1.21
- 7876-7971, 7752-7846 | 1.20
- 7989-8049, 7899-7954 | 1.17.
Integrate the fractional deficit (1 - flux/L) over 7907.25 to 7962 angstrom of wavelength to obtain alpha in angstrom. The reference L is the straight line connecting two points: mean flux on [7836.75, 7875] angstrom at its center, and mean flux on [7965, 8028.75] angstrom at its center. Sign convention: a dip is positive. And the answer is 0.7 angstrom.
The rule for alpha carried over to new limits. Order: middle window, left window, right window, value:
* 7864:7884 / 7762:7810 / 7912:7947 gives 0.1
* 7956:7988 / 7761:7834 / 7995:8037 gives 0.1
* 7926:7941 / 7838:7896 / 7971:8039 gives 0.0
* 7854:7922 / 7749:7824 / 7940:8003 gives 0.4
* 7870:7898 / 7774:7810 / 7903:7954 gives -0.6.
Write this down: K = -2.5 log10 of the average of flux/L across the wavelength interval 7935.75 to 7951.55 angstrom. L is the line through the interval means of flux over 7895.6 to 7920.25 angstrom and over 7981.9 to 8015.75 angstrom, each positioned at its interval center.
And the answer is 0.026 mag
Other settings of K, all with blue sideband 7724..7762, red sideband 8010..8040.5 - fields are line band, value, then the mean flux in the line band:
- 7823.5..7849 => 0.09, 27.9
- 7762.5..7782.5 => 0.04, 27.2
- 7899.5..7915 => 0.05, 31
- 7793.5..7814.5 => 0.02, 28.6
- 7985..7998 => 0.02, 34.6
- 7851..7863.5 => 0.04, 29.9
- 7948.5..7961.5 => 0.04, 33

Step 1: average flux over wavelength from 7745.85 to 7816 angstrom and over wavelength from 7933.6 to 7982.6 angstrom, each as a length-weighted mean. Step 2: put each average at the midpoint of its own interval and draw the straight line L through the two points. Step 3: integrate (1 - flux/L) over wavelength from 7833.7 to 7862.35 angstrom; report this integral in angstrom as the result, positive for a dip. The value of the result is 0.58 angstrom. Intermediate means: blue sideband 27.2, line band 28.9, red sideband 33.4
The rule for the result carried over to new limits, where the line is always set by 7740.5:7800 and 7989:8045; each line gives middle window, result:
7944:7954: 0.5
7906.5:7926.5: 0.7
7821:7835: 0.5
